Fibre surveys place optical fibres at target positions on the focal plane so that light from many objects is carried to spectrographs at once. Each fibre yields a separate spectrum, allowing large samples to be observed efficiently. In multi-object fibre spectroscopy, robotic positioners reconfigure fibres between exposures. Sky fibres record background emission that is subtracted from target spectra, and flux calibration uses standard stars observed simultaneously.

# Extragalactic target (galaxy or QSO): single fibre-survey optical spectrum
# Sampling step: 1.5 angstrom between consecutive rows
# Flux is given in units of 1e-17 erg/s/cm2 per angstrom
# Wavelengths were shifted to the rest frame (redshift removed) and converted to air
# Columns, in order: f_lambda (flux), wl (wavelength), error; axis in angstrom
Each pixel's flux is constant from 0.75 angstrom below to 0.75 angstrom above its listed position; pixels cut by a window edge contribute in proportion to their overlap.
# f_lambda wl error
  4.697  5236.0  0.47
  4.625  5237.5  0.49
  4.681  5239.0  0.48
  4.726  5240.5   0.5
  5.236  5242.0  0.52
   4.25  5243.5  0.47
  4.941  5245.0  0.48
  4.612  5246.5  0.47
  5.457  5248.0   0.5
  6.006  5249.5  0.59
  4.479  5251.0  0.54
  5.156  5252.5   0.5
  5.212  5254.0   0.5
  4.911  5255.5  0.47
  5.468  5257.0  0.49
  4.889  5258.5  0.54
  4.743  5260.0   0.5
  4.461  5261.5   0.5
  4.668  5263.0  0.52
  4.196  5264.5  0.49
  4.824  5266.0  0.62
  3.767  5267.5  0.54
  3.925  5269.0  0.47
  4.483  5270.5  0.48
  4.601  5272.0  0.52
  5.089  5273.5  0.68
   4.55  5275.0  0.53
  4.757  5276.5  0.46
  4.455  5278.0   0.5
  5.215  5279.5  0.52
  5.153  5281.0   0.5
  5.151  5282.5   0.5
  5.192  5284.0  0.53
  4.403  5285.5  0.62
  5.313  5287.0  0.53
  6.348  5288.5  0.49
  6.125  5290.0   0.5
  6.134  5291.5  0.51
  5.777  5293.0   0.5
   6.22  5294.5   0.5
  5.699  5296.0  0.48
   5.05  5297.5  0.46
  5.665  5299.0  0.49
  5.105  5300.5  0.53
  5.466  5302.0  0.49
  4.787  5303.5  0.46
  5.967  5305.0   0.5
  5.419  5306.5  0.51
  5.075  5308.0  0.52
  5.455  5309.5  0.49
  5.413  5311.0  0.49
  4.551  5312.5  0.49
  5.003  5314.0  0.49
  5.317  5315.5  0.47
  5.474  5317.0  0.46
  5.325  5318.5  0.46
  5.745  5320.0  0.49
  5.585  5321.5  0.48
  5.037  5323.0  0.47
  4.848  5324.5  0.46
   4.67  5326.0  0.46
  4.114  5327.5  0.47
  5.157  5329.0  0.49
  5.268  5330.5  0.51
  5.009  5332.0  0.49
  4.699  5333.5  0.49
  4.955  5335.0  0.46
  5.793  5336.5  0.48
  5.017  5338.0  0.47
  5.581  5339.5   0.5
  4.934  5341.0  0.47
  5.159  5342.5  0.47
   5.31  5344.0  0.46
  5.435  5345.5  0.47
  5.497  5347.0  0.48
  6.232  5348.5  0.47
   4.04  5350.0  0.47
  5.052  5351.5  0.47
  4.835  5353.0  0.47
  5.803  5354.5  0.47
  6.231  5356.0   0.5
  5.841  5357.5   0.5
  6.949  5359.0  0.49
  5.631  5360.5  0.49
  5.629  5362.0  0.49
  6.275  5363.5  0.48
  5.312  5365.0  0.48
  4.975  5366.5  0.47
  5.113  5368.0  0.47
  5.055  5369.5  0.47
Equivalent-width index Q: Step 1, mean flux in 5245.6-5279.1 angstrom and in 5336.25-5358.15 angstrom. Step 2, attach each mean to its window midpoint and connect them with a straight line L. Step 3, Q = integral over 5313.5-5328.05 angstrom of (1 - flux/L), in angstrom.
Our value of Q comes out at 0.15 angstrom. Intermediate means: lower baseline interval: 4.77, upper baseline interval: 5.37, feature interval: 5.13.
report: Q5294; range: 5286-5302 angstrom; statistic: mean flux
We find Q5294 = 5.71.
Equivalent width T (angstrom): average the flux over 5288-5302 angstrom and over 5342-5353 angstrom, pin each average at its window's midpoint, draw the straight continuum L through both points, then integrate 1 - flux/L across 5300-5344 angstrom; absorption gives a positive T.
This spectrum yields 2.5 angstrom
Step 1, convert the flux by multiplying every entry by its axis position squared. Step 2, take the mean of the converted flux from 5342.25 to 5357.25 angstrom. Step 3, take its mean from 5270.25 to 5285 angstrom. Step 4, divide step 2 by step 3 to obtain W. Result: 1.14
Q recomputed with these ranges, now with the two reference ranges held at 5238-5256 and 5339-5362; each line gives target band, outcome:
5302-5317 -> 0.13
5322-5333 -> 1.03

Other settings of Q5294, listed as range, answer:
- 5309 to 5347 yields 5.16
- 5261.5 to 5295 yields 4.99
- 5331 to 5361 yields 5.4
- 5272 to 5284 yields 4.91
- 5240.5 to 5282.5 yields 4.8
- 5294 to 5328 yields 5.26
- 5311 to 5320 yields 5.21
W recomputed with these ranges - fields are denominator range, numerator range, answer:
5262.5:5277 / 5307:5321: 1.20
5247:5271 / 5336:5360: 1.18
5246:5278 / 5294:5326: 1.14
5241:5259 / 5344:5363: 1.15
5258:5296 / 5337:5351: 1.08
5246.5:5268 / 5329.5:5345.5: 1.10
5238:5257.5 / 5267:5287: 0.95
